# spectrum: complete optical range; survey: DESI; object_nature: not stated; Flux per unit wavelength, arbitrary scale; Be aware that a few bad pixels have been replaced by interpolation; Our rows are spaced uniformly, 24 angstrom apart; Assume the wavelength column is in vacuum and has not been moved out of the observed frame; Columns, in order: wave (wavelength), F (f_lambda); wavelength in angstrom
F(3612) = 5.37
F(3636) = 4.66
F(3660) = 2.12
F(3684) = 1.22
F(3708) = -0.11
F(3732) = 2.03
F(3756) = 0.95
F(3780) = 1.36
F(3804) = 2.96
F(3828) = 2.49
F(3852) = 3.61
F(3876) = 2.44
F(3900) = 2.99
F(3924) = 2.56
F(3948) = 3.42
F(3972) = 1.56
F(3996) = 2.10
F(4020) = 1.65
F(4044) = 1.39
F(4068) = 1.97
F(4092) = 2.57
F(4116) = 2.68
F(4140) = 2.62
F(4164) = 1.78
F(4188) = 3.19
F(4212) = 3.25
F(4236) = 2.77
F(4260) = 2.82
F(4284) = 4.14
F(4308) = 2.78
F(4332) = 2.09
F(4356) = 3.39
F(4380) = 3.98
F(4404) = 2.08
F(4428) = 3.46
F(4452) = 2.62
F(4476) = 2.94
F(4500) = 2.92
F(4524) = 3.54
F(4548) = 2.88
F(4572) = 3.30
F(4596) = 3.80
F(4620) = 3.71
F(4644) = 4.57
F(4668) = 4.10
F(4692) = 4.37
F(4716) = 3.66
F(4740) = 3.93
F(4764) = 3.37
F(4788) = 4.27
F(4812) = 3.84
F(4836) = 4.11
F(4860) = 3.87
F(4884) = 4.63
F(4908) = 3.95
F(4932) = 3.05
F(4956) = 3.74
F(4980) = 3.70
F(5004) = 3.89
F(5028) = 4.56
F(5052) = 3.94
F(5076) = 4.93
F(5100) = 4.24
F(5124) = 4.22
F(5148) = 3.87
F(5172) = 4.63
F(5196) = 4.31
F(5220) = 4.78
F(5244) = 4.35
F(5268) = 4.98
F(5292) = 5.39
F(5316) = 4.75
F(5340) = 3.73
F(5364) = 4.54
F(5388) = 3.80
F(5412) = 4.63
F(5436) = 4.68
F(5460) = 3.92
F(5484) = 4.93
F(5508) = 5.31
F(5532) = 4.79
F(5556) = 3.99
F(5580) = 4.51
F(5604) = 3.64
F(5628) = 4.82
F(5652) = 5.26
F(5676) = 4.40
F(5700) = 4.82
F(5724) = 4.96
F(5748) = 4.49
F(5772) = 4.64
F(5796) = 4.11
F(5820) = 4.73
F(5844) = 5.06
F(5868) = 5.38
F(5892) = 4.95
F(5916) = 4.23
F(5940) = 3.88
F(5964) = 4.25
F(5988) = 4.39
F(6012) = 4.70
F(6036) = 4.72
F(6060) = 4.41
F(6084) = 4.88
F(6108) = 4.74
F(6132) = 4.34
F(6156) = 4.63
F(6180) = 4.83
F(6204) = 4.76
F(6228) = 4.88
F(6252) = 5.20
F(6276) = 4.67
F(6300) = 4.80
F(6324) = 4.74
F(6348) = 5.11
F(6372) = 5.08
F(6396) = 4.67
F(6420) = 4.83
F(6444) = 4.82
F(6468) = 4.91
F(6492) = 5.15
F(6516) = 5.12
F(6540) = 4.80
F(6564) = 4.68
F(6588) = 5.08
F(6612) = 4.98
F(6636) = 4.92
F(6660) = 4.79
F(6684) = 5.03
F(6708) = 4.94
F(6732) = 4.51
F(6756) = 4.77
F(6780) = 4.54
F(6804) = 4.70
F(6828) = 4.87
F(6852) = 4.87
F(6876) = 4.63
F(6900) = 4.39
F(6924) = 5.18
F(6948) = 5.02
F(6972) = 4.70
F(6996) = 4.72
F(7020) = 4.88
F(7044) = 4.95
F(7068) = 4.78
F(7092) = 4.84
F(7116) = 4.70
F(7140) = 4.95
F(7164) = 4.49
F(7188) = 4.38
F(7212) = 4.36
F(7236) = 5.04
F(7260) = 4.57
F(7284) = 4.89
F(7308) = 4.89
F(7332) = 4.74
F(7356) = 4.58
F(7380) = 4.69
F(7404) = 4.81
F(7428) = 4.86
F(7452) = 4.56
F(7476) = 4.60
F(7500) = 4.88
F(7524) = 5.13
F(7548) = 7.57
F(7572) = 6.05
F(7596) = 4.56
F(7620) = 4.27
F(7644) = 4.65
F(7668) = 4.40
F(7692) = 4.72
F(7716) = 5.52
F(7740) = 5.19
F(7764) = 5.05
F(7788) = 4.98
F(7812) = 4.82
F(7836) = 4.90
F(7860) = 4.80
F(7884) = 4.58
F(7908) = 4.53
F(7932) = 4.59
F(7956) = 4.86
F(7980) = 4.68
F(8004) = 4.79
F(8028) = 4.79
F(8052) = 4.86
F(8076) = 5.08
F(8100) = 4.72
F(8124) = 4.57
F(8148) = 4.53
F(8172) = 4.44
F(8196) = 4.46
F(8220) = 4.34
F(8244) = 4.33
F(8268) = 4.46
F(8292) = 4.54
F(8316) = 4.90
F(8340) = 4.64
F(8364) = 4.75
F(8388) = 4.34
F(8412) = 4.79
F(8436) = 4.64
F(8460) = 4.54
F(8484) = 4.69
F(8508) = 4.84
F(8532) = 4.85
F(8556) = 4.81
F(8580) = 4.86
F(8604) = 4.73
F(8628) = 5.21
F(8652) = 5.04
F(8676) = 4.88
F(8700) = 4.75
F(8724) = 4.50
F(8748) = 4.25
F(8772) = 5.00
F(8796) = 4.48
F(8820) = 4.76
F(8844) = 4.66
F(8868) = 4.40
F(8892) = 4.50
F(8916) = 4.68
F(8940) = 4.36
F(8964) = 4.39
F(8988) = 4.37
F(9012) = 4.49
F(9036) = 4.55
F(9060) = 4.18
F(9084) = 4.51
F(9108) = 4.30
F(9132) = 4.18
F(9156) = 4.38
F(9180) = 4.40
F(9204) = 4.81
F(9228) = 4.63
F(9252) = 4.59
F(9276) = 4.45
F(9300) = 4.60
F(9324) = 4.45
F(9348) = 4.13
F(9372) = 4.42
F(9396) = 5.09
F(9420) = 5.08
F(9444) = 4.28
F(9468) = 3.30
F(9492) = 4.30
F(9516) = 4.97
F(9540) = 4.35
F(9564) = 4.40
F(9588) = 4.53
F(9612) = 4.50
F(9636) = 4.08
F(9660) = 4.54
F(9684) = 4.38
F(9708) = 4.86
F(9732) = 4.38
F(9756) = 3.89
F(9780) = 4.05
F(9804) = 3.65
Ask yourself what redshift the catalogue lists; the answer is 0.148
